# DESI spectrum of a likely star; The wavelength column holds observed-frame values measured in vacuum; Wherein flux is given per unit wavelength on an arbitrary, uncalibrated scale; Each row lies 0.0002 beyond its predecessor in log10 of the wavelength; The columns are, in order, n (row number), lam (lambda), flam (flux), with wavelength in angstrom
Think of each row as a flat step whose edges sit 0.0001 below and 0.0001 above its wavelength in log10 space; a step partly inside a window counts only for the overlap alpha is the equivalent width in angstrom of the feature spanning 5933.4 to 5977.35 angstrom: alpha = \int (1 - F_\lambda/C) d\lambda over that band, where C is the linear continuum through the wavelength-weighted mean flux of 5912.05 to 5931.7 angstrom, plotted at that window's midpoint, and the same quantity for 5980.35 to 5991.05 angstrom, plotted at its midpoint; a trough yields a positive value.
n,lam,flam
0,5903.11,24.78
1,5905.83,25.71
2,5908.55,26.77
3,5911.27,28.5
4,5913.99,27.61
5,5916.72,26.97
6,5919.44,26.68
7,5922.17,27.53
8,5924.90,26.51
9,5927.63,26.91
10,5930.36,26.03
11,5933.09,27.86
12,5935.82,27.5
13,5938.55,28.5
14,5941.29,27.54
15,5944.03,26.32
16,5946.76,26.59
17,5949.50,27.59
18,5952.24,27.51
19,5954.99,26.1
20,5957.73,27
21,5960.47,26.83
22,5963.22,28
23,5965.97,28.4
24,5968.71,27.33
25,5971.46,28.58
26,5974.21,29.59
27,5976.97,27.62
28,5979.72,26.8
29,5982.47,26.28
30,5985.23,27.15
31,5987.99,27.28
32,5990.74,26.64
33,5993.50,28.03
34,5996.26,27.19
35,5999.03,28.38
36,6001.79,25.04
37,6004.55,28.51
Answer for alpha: -1.1 angstrom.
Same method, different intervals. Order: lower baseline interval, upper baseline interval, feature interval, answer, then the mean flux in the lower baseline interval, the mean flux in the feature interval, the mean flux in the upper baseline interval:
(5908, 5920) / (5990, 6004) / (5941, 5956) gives 0.21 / 27.4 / 26.9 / 27.2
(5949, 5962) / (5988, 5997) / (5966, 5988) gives -0.39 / 27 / 27.6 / 27.3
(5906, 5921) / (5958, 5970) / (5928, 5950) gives 0.14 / 27.2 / 27.2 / 27.6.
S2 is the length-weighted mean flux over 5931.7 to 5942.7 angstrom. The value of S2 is 27.8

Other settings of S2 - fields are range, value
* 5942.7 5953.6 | 27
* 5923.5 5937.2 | 27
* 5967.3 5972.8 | 28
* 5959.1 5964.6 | 27.4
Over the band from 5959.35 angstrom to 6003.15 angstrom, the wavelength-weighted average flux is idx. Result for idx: 27.4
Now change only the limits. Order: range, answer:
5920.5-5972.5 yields 27.3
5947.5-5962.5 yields 27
